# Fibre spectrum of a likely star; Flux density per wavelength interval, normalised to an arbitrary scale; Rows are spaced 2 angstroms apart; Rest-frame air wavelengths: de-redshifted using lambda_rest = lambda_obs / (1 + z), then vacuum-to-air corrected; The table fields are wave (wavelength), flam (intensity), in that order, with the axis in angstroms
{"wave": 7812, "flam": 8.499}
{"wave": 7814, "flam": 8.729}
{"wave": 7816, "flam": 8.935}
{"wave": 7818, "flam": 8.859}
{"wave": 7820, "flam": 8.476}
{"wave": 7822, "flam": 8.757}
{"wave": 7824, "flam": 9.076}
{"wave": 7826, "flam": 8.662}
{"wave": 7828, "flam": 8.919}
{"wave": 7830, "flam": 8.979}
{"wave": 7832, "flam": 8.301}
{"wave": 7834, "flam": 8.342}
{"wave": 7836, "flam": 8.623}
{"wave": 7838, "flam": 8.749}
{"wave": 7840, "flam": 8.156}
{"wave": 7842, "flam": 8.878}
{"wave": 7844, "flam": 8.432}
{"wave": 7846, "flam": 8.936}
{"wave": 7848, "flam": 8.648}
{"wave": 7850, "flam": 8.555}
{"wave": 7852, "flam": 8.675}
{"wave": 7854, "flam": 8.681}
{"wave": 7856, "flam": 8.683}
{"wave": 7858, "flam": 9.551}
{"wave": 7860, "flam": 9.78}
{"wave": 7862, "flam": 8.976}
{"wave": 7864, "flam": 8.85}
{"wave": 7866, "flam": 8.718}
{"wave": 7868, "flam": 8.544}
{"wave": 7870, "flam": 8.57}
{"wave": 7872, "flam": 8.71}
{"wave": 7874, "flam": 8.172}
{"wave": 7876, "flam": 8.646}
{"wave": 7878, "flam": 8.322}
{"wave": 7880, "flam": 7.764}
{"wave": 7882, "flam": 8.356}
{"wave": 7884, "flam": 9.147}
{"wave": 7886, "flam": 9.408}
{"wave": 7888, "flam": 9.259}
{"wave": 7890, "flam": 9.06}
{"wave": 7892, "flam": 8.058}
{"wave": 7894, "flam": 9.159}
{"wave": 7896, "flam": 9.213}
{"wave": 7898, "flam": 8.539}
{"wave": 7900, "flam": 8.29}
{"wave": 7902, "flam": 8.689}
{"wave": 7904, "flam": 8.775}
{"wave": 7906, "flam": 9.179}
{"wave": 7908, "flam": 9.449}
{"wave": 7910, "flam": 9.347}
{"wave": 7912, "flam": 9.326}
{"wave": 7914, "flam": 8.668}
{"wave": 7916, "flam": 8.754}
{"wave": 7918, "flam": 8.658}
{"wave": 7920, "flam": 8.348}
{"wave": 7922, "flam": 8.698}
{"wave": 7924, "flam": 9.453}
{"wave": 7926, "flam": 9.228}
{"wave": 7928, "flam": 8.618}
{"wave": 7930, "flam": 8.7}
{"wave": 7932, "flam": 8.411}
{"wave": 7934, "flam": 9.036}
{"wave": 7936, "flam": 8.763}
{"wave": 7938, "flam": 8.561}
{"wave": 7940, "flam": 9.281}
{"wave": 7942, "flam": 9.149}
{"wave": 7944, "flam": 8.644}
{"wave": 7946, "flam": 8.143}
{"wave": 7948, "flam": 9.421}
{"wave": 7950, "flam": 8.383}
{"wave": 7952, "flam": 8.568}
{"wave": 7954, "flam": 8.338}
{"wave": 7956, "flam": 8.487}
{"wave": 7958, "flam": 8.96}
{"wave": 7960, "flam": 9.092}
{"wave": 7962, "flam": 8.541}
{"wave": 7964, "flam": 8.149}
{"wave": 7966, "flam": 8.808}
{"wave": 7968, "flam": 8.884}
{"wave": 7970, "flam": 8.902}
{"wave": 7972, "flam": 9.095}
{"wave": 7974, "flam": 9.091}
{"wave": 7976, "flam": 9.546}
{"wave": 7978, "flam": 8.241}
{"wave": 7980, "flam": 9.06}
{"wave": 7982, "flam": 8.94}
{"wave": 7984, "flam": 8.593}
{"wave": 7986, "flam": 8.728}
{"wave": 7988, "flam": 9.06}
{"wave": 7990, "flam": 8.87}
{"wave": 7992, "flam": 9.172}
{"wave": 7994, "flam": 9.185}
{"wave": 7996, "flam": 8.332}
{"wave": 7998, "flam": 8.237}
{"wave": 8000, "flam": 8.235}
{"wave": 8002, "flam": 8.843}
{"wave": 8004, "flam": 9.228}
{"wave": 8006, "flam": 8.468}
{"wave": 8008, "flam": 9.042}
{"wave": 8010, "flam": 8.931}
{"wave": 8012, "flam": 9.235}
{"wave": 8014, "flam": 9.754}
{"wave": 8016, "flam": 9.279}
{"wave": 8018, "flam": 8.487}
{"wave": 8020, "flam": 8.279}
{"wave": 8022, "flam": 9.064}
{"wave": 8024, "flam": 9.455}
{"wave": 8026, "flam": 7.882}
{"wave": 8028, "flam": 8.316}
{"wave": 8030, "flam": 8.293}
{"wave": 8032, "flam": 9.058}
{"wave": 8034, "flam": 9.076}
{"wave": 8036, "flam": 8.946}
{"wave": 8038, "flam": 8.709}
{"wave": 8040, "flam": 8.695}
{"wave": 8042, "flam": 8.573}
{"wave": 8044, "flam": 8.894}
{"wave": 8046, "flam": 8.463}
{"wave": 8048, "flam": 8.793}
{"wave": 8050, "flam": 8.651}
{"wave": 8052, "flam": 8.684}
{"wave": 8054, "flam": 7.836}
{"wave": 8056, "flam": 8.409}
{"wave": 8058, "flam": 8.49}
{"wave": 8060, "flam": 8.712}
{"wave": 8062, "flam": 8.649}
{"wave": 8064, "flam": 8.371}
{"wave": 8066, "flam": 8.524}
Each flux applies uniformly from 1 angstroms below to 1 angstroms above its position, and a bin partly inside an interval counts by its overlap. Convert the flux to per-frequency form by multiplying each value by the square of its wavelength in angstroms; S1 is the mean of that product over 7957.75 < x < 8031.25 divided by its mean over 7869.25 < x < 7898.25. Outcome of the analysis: 1.04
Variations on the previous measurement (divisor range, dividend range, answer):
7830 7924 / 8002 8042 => 1.05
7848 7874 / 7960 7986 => 1.03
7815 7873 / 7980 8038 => 1.05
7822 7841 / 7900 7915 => 1.06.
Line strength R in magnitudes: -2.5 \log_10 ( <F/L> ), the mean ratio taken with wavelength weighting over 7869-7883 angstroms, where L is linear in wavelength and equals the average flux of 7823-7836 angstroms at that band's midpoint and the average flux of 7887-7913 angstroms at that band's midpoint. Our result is 0.06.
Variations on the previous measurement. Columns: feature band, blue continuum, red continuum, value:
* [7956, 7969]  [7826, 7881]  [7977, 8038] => 0.006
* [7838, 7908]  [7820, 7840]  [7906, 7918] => 0.016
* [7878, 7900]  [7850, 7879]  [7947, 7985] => 0.003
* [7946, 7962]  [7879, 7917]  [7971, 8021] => 0.021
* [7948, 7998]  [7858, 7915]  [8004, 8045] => 0.005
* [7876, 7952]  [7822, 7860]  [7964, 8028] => -0.002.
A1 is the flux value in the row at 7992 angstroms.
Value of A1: 9.172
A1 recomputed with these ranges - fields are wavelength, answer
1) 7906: 9.179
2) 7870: 8.57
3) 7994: 9.185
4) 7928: 8.618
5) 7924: 9.453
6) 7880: 7.764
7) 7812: 8.499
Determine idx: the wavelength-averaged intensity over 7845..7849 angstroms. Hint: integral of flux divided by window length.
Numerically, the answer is 8.79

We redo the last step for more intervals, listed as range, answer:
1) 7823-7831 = 8.91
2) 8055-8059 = 8.45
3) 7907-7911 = 9.4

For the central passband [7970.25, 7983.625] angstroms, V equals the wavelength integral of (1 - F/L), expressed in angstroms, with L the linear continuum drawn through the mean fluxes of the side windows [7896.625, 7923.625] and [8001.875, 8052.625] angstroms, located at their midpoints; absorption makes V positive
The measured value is -0.22 angstroms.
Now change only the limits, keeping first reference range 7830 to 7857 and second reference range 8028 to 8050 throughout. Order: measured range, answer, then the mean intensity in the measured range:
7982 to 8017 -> -0.78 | 8.89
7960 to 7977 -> -0.41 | 8.89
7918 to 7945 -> -0.54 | 8.83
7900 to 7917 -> -0.66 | 8.98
